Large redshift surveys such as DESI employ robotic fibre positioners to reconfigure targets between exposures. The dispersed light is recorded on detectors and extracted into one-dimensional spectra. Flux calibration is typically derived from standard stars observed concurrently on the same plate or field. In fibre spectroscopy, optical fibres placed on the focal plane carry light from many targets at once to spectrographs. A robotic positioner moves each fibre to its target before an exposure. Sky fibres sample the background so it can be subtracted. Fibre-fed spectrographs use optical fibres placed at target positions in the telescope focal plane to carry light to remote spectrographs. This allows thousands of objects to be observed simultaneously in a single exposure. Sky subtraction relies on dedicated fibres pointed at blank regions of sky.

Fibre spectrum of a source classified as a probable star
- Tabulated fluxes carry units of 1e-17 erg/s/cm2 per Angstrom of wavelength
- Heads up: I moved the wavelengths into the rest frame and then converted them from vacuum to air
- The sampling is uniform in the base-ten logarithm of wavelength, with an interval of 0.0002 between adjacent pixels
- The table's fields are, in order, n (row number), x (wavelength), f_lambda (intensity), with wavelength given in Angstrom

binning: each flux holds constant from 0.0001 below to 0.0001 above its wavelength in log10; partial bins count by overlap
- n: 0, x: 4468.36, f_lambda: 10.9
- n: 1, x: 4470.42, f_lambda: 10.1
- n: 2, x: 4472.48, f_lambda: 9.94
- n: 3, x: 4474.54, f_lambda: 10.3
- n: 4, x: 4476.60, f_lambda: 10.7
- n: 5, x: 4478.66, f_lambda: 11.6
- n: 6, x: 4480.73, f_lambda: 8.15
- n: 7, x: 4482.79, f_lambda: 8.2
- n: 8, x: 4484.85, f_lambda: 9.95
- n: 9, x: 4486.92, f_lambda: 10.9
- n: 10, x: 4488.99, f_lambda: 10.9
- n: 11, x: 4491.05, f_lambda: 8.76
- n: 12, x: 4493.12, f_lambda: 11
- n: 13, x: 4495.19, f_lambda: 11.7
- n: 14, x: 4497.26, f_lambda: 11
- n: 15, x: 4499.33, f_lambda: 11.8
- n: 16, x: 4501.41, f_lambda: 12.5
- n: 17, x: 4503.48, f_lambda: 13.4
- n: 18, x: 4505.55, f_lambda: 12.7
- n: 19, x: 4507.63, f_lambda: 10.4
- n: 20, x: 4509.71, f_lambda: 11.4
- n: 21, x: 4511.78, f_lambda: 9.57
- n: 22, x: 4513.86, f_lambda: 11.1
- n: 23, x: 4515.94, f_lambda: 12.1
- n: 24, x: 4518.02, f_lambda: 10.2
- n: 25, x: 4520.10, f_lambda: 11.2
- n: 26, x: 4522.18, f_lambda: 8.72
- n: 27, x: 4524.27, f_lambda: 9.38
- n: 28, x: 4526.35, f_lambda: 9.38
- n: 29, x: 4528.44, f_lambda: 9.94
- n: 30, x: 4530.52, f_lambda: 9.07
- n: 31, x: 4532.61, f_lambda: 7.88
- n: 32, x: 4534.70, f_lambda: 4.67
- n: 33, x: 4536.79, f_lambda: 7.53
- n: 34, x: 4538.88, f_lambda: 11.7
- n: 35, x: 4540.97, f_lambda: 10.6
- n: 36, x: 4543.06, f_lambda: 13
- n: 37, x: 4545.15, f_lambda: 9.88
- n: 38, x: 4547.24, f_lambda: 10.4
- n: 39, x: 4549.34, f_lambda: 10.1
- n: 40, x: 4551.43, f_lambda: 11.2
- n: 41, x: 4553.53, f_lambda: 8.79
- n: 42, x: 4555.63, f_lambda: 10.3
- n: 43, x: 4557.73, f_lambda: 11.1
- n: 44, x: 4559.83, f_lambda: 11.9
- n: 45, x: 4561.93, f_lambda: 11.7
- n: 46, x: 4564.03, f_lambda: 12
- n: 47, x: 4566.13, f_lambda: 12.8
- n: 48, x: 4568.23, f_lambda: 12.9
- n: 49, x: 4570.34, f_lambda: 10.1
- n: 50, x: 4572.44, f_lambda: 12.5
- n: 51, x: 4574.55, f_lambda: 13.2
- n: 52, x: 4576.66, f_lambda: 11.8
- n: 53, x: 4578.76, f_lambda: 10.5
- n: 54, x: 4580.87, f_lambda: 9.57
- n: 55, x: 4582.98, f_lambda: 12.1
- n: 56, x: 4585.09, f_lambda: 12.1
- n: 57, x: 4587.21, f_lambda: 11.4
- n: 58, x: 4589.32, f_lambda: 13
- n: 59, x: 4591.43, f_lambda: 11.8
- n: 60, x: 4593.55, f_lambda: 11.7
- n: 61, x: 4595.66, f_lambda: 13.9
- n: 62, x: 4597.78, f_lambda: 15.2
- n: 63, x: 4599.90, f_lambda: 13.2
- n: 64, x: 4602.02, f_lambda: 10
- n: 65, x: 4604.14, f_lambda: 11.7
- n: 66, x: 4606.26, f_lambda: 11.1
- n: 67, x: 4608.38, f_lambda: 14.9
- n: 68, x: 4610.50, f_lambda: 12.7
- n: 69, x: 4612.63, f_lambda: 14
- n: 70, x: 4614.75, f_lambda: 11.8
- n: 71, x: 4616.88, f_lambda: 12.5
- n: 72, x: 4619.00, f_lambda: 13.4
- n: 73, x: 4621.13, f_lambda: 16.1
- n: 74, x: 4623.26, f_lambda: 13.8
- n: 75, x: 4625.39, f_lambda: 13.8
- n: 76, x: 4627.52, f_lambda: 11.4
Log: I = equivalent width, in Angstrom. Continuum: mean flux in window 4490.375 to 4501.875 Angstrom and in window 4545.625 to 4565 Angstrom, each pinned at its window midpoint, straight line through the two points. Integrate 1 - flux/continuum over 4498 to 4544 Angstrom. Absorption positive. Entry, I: 2.61 Angstrom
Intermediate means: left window 11.1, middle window 10.4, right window 10.8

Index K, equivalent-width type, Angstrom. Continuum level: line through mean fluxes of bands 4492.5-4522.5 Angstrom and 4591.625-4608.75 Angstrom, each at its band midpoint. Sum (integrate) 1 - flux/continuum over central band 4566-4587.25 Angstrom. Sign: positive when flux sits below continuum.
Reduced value 1.0 Angstrom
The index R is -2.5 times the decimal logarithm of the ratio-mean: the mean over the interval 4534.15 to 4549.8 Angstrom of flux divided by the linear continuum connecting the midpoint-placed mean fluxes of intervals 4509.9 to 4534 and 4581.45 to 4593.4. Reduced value 0.07 mag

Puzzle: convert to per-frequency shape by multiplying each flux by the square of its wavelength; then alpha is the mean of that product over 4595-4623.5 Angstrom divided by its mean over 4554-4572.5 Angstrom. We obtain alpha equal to 1.2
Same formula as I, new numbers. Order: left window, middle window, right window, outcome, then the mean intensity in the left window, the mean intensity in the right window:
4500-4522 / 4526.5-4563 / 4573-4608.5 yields 5.35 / 11.4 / 12.1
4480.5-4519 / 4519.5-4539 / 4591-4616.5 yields 4.49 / 10.9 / 12.7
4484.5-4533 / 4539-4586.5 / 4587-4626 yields 2.52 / 10.7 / 13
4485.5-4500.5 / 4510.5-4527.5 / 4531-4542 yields -1.38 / 10.9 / 8.5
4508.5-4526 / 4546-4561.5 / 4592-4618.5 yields 1.09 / 10.4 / 12.7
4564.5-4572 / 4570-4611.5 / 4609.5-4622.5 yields 1.68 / 12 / 13.4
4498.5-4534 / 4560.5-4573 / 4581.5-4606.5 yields -0.34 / 10.6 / 12.3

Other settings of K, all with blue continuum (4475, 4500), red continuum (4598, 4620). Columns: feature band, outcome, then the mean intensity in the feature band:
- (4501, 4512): -1.08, 11.8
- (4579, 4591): 0.61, 11.6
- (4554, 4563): 0.46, 11.1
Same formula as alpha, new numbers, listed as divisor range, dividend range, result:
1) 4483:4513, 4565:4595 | 1.11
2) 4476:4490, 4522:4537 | 0.85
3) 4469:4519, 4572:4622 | 1.21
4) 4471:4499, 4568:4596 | 1.20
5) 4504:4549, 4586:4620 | 1.30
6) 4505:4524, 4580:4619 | 1.20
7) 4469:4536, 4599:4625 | 1.33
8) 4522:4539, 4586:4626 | 1.57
